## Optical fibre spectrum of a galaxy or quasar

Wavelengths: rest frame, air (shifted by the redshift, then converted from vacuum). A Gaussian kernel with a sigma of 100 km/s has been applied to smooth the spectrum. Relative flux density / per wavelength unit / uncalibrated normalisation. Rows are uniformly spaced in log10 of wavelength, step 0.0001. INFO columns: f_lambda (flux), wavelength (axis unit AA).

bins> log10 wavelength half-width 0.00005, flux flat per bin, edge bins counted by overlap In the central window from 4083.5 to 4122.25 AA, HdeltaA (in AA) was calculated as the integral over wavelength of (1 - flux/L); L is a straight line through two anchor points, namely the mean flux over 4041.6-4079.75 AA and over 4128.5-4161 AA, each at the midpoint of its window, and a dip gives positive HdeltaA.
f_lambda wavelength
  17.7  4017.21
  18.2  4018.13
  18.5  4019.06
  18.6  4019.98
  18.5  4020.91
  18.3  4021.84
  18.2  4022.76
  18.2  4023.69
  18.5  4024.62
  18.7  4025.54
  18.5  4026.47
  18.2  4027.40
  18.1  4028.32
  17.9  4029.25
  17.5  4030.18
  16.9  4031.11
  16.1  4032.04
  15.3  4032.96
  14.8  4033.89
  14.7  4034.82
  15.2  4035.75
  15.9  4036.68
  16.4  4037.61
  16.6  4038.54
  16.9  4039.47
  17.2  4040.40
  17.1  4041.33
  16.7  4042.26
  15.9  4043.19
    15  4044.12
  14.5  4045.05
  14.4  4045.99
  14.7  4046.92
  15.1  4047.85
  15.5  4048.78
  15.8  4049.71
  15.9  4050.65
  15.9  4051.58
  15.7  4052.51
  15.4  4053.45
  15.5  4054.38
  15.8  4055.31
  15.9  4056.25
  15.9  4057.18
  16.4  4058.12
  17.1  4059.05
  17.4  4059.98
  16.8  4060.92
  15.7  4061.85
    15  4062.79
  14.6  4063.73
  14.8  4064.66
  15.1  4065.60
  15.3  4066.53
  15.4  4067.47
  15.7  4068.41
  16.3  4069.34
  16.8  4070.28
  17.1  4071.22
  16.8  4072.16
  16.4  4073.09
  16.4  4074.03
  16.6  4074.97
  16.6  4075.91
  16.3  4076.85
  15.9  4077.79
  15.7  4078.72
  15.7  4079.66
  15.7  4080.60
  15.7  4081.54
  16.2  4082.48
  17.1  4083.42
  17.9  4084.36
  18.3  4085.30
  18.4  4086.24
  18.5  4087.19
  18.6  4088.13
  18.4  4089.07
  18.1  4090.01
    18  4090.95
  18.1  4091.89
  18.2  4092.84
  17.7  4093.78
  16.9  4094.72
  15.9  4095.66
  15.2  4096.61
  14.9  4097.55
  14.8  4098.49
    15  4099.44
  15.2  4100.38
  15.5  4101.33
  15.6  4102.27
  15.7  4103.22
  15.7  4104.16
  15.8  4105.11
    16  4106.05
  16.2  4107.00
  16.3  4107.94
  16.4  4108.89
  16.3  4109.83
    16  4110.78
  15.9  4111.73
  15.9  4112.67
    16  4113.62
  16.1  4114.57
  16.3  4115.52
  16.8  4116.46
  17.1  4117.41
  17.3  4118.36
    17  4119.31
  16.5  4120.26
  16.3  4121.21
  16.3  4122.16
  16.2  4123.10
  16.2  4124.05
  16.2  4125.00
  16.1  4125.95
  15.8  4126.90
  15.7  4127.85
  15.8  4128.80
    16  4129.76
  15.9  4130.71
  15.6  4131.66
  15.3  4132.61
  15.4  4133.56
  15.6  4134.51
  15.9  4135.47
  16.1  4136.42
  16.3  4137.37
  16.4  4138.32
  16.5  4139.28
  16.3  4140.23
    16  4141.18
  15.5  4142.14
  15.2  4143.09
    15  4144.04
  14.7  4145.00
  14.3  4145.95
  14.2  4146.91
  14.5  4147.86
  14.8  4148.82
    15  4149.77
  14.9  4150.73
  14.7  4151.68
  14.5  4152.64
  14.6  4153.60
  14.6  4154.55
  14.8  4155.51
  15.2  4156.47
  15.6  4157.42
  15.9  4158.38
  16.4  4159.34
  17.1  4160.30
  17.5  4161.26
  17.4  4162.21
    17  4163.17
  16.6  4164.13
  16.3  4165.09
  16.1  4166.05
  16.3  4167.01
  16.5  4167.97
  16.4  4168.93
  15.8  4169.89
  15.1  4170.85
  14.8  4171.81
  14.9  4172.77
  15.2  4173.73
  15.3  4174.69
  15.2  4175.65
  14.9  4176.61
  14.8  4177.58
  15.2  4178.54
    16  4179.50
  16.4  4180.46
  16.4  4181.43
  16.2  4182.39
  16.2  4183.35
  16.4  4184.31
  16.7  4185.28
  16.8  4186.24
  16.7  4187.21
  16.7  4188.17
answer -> -2.4 AA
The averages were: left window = 15.9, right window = 15.4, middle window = 16.6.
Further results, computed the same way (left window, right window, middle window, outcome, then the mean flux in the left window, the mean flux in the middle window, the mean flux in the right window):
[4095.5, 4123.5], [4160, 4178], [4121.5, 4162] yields 1.0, 16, 15.6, 15.9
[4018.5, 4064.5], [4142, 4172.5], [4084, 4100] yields -1.1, 16.5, 17.2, 15.5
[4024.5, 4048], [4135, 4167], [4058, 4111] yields -1.0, 16.4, 16.4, 15.6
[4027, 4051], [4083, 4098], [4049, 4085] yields 1.7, 16.1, 16.1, 17.5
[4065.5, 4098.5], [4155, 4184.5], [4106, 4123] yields 0.1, 16.7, 16.4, 15.9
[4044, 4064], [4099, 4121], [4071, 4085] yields -0.5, 15.7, 16.4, 16.1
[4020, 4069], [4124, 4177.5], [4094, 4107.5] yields 0.3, 16.3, 15.6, 15.6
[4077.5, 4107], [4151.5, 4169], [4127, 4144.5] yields 0.4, 16.6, 15.8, 16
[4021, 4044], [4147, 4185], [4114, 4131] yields -0.2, 17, 16.3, 15.7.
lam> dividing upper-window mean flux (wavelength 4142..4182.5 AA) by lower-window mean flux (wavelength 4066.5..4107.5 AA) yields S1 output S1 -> 0.94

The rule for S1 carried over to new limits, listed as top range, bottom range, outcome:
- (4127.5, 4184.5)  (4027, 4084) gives 0.97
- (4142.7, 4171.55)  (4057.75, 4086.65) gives 0.95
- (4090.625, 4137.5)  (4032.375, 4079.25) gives 1.02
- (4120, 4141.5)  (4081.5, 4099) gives 0.93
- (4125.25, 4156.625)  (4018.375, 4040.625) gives 0.89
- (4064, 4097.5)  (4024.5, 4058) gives 1.03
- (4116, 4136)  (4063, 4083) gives 1.01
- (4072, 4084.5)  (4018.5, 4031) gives 0.89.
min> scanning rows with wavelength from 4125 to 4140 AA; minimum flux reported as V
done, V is 15.3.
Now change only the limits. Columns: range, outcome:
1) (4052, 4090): 14.6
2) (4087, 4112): 14.8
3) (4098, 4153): 14.2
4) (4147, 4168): 14.5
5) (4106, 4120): 15.9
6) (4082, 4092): 16.2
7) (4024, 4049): 14.4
